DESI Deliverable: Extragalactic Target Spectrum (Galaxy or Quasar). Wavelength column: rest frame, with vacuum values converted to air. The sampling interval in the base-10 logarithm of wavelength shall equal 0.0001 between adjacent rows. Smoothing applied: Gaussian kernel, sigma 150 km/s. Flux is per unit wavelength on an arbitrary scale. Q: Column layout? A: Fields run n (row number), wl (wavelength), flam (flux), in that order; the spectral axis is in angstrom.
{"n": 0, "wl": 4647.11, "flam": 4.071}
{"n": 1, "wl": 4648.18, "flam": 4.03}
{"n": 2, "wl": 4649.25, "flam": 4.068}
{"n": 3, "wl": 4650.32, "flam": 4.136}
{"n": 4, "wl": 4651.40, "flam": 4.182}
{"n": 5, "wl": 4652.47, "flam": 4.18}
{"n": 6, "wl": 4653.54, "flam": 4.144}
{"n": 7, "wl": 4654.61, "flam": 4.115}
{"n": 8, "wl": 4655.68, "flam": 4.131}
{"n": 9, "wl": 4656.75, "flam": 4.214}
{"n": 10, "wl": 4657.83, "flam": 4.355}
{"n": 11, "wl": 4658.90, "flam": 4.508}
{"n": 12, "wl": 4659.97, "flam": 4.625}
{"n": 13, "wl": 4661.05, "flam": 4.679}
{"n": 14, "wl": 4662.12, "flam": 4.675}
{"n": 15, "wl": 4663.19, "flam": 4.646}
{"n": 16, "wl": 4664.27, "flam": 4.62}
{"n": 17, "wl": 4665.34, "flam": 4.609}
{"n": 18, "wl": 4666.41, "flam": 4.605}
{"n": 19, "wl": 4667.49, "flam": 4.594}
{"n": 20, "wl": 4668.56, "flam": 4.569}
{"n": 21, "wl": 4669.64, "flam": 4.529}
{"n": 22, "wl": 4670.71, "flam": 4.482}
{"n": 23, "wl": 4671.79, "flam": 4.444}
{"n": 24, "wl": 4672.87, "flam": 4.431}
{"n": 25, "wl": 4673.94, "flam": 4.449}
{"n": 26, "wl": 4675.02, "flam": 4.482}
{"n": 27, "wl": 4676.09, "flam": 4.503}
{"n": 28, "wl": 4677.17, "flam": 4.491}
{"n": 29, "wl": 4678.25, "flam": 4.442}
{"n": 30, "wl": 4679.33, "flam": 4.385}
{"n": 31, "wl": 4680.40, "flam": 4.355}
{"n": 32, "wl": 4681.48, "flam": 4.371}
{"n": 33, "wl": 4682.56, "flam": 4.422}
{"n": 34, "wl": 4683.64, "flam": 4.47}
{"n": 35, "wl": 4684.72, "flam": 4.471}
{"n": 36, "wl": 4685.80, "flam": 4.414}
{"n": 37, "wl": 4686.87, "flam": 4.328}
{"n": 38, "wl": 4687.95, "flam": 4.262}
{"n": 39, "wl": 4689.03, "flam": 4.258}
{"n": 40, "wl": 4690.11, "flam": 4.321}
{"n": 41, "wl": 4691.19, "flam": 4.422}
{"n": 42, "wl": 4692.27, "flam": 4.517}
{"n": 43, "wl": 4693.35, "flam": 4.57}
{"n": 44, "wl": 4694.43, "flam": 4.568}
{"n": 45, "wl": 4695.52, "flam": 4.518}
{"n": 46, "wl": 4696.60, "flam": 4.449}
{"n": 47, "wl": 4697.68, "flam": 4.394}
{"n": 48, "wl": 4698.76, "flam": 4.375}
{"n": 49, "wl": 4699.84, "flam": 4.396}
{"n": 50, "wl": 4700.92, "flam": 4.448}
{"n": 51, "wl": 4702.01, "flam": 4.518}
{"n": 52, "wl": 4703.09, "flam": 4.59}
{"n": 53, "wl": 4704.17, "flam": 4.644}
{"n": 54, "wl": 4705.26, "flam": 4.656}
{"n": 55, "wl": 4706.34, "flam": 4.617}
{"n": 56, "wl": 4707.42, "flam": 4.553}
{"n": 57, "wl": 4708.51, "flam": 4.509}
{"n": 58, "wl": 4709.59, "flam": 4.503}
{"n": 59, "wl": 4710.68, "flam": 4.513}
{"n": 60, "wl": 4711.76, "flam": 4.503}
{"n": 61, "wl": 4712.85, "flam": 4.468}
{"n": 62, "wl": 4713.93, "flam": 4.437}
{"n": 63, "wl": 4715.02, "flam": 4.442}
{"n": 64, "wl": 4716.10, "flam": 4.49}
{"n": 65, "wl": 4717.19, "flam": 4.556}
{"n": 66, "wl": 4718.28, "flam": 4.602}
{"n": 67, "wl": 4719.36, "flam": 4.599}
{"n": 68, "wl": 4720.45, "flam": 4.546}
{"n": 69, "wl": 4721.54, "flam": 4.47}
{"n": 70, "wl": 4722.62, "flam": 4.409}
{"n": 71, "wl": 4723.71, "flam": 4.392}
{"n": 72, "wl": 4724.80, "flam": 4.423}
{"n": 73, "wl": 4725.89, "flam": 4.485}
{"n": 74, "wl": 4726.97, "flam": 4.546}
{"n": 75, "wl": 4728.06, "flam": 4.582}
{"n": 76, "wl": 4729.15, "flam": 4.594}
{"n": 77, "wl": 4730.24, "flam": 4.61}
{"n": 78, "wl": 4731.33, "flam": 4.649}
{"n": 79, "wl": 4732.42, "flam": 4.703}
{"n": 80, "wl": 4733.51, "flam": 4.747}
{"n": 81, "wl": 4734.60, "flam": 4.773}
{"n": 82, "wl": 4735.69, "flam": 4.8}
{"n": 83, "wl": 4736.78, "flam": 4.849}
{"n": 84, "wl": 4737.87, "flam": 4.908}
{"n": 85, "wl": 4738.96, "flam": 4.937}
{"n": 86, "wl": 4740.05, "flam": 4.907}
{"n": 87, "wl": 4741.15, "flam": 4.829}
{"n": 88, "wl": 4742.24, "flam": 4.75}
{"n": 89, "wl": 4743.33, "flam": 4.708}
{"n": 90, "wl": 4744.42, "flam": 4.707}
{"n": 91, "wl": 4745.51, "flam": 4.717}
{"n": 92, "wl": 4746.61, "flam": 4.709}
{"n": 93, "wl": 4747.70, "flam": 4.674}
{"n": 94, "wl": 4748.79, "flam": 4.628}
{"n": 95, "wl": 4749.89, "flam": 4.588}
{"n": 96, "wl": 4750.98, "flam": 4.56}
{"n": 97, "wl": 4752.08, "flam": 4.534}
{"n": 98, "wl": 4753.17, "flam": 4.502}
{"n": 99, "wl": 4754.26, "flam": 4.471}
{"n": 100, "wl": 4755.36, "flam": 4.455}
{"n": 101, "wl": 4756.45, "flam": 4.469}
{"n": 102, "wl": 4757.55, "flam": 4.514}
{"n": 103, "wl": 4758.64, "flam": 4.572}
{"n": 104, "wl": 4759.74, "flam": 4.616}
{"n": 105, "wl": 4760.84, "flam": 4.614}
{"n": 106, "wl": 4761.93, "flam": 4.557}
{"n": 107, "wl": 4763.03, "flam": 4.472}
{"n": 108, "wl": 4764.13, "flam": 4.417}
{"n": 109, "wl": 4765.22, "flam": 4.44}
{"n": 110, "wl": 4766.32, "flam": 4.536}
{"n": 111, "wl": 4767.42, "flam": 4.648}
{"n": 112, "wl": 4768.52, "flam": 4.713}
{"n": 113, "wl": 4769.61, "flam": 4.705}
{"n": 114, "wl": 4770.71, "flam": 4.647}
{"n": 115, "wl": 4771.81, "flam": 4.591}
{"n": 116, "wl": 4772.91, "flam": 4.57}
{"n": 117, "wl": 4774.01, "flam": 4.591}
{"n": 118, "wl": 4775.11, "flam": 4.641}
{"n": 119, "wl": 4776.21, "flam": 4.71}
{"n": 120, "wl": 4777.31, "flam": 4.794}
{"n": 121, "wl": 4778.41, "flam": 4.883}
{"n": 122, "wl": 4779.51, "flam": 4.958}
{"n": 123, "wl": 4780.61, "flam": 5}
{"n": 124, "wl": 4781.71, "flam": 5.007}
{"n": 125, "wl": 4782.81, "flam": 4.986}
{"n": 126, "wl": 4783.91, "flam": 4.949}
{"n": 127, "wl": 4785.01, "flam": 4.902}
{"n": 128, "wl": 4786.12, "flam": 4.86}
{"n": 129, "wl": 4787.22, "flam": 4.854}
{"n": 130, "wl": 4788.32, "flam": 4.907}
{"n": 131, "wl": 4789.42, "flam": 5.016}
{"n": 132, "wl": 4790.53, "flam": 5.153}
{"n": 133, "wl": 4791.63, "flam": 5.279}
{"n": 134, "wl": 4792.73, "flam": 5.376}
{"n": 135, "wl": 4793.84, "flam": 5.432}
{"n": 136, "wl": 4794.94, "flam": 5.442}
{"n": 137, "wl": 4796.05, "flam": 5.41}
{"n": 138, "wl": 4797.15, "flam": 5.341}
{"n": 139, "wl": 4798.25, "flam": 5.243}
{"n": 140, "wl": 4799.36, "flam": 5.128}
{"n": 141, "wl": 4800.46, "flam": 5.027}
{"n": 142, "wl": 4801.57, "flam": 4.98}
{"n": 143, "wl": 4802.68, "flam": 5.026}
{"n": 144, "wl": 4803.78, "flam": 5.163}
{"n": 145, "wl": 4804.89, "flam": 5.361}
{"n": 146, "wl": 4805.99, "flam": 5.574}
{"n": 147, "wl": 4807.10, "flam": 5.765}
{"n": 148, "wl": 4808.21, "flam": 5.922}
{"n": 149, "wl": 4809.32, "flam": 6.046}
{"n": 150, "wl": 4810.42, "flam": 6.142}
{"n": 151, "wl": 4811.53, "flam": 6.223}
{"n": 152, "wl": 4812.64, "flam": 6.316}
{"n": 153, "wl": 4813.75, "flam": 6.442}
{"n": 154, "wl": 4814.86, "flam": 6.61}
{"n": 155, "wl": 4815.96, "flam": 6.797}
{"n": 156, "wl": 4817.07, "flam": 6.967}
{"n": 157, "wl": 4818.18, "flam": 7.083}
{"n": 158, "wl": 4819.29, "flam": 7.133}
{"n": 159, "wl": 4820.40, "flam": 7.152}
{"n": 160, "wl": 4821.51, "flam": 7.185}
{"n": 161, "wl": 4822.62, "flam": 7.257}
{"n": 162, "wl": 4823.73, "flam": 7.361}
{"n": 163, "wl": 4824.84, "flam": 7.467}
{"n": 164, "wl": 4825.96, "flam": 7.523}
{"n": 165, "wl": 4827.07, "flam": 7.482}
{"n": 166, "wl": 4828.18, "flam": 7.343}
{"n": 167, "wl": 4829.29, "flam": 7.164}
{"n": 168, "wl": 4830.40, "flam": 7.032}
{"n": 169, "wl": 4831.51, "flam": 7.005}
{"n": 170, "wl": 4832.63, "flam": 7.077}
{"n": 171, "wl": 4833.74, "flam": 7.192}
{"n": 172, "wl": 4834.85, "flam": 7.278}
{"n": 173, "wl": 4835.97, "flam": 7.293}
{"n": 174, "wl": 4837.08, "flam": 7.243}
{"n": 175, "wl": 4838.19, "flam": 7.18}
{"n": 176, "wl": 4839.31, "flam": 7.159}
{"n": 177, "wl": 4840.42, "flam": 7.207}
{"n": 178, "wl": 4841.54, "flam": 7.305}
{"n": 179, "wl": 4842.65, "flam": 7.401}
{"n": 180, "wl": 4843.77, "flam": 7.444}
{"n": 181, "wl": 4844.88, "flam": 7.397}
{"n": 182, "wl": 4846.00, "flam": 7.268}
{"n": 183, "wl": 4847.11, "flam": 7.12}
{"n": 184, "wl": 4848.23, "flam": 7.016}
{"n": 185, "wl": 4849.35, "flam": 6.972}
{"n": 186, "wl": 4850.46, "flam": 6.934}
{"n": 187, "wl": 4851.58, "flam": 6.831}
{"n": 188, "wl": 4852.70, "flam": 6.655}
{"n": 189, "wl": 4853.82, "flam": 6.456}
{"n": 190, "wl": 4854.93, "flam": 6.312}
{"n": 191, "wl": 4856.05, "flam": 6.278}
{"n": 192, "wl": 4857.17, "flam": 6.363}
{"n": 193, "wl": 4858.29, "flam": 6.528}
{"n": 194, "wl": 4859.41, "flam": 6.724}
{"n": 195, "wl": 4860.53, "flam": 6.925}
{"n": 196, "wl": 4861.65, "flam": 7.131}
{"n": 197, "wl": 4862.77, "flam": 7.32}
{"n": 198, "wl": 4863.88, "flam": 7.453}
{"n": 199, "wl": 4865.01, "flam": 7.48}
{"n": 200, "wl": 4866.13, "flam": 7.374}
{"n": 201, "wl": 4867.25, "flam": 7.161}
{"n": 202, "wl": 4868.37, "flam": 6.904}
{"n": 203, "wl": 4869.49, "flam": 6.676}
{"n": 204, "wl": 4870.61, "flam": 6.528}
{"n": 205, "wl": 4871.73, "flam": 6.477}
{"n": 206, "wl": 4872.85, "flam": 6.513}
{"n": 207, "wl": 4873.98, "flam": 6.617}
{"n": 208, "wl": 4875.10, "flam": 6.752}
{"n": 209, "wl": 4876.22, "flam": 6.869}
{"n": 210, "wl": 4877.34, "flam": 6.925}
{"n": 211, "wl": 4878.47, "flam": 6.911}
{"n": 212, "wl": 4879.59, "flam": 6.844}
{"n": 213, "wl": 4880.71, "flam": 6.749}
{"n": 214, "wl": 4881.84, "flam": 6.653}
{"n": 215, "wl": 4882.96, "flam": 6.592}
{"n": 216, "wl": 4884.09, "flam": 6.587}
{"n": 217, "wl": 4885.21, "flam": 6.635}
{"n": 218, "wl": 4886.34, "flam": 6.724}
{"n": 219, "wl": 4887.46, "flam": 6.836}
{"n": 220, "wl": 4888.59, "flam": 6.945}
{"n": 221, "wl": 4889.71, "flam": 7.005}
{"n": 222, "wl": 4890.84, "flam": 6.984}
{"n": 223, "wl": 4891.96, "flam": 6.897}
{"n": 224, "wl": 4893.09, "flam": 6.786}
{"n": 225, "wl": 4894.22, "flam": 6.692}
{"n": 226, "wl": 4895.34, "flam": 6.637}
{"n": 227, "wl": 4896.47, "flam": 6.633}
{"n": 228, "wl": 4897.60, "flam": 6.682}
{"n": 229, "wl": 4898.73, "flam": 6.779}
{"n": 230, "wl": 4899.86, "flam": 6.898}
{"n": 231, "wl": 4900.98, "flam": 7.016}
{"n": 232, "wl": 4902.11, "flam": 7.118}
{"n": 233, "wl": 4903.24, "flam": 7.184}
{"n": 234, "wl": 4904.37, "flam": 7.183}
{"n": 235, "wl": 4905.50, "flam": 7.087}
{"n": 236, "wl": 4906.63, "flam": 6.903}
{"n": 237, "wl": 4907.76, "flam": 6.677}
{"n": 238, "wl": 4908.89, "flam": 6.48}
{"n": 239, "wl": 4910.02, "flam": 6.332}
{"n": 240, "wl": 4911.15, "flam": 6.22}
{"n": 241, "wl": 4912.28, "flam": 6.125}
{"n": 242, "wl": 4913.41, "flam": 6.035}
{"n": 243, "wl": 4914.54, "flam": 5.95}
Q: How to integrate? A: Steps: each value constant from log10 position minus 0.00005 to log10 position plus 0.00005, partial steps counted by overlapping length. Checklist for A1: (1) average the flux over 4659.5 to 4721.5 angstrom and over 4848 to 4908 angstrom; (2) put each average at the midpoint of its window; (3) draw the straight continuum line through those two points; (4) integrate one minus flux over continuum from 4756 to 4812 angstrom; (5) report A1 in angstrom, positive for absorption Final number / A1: 6.57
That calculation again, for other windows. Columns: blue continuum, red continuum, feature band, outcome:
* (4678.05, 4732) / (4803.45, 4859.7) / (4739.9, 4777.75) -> 6.0 angstrom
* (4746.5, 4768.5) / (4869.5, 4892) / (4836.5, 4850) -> -2.5 angstrom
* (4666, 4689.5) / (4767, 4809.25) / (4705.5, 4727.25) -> 0.7 angstrom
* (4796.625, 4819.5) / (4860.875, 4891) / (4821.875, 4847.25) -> -4.0 angstrom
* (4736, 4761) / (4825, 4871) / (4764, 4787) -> 2.4 angstrom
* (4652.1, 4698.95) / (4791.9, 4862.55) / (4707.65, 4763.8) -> 7.3 angstrom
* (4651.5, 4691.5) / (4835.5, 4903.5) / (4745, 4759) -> 2.2 angstrom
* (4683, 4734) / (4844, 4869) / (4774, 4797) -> 3.0 angstrom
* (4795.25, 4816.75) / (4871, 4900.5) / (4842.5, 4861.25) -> -1.6 angstrom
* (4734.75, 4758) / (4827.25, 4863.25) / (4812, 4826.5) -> -1.4 angstrom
